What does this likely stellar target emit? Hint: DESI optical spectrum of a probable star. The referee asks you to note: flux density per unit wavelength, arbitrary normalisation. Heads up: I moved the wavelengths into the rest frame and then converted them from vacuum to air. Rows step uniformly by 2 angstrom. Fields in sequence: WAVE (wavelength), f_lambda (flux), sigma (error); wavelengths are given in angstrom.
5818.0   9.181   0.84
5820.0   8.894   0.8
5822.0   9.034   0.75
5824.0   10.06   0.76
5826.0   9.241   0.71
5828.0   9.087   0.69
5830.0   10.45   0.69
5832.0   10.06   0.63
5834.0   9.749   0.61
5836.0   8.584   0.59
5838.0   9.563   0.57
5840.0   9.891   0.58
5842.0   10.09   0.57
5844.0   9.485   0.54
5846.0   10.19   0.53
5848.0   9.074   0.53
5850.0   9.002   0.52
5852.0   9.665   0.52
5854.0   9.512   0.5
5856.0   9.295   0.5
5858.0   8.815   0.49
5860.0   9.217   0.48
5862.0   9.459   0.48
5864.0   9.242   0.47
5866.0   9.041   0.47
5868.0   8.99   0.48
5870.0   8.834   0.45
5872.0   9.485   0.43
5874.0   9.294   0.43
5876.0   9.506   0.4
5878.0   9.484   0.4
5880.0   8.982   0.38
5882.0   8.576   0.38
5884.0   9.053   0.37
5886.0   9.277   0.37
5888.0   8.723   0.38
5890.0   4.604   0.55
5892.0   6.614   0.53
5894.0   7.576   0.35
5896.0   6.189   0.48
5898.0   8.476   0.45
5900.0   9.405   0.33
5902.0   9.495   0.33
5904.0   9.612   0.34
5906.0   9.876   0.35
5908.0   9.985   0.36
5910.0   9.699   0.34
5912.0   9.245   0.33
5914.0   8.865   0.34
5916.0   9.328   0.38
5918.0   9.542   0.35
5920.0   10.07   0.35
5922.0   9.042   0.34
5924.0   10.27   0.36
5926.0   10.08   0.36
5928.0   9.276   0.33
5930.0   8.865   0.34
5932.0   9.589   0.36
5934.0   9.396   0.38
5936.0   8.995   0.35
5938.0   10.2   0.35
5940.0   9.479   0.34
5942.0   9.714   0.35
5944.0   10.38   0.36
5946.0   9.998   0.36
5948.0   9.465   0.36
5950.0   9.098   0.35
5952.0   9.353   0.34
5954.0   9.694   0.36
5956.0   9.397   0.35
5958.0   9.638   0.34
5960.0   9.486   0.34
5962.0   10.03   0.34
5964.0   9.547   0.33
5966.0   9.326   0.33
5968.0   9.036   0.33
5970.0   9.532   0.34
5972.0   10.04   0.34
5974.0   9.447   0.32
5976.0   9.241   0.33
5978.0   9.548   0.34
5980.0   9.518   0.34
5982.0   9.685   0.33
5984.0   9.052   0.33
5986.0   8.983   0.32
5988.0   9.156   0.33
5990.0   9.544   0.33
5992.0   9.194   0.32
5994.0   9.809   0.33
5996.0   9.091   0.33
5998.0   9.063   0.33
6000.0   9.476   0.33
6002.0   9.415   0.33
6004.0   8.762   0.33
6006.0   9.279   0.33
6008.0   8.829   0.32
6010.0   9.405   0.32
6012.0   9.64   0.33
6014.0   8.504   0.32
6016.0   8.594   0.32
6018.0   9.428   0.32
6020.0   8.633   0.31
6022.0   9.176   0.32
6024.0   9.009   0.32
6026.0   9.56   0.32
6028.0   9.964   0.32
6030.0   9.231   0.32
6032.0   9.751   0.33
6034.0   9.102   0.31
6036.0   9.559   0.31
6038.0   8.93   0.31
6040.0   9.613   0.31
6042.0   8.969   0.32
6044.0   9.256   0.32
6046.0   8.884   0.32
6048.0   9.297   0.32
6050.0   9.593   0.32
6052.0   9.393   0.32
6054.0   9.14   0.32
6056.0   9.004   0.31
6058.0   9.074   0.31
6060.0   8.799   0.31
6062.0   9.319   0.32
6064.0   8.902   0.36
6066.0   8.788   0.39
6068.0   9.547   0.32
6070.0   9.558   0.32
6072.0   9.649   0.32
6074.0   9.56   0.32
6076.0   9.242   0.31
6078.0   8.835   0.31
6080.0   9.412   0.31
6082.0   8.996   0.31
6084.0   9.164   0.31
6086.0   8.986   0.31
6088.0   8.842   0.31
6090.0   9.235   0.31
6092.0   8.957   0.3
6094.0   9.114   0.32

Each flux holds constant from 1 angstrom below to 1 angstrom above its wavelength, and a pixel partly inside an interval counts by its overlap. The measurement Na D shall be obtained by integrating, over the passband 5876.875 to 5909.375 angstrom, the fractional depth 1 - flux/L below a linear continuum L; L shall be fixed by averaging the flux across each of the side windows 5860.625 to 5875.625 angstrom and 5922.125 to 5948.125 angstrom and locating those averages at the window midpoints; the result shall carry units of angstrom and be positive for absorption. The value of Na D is 3.0 angstrom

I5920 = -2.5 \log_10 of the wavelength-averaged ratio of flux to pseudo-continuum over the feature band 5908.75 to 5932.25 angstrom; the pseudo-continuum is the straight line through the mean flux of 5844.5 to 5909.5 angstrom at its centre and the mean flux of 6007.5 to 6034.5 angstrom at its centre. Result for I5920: -0.058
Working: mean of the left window 8.9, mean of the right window 9.21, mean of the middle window 9.49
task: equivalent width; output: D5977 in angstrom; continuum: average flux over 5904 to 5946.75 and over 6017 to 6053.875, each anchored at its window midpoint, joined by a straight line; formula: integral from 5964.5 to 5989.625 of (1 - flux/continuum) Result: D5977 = 0.2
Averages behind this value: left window 9.61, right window 9.29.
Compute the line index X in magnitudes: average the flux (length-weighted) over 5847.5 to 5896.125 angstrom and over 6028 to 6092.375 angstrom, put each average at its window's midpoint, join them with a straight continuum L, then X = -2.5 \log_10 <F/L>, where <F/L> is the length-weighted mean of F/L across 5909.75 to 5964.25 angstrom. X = -0.08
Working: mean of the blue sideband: 8.74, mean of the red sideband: 9.22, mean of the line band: 9.56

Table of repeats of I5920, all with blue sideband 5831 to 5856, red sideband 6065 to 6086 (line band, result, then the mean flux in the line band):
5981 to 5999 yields 0.01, 9.29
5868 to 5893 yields 0.12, 8.55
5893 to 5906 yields 0.11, 8.57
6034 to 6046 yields 0.01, 9.22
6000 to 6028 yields 0.02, 9.14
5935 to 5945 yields -0.04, 9.75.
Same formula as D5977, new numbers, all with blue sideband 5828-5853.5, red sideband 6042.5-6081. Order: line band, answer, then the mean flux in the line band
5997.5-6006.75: 0.1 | 9.2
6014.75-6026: 0.3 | 9.01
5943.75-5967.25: -0.4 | 9.59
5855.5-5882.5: 1.1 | 9.17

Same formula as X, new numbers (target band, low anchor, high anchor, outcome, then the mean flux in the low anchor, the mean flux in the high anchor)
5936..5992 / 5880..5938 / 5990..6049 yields -0.052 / 8.94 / 9.23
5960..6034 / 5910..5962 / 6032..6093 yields 0.007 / 9.55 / 9.2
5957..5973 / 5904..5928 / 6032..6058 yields -0.012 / 9.62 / 9.24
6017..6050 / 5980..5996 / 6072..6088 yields -0.002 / 9.34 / 9.18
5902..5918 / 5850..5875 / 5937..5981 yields -0.012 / 9.23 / 9.6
